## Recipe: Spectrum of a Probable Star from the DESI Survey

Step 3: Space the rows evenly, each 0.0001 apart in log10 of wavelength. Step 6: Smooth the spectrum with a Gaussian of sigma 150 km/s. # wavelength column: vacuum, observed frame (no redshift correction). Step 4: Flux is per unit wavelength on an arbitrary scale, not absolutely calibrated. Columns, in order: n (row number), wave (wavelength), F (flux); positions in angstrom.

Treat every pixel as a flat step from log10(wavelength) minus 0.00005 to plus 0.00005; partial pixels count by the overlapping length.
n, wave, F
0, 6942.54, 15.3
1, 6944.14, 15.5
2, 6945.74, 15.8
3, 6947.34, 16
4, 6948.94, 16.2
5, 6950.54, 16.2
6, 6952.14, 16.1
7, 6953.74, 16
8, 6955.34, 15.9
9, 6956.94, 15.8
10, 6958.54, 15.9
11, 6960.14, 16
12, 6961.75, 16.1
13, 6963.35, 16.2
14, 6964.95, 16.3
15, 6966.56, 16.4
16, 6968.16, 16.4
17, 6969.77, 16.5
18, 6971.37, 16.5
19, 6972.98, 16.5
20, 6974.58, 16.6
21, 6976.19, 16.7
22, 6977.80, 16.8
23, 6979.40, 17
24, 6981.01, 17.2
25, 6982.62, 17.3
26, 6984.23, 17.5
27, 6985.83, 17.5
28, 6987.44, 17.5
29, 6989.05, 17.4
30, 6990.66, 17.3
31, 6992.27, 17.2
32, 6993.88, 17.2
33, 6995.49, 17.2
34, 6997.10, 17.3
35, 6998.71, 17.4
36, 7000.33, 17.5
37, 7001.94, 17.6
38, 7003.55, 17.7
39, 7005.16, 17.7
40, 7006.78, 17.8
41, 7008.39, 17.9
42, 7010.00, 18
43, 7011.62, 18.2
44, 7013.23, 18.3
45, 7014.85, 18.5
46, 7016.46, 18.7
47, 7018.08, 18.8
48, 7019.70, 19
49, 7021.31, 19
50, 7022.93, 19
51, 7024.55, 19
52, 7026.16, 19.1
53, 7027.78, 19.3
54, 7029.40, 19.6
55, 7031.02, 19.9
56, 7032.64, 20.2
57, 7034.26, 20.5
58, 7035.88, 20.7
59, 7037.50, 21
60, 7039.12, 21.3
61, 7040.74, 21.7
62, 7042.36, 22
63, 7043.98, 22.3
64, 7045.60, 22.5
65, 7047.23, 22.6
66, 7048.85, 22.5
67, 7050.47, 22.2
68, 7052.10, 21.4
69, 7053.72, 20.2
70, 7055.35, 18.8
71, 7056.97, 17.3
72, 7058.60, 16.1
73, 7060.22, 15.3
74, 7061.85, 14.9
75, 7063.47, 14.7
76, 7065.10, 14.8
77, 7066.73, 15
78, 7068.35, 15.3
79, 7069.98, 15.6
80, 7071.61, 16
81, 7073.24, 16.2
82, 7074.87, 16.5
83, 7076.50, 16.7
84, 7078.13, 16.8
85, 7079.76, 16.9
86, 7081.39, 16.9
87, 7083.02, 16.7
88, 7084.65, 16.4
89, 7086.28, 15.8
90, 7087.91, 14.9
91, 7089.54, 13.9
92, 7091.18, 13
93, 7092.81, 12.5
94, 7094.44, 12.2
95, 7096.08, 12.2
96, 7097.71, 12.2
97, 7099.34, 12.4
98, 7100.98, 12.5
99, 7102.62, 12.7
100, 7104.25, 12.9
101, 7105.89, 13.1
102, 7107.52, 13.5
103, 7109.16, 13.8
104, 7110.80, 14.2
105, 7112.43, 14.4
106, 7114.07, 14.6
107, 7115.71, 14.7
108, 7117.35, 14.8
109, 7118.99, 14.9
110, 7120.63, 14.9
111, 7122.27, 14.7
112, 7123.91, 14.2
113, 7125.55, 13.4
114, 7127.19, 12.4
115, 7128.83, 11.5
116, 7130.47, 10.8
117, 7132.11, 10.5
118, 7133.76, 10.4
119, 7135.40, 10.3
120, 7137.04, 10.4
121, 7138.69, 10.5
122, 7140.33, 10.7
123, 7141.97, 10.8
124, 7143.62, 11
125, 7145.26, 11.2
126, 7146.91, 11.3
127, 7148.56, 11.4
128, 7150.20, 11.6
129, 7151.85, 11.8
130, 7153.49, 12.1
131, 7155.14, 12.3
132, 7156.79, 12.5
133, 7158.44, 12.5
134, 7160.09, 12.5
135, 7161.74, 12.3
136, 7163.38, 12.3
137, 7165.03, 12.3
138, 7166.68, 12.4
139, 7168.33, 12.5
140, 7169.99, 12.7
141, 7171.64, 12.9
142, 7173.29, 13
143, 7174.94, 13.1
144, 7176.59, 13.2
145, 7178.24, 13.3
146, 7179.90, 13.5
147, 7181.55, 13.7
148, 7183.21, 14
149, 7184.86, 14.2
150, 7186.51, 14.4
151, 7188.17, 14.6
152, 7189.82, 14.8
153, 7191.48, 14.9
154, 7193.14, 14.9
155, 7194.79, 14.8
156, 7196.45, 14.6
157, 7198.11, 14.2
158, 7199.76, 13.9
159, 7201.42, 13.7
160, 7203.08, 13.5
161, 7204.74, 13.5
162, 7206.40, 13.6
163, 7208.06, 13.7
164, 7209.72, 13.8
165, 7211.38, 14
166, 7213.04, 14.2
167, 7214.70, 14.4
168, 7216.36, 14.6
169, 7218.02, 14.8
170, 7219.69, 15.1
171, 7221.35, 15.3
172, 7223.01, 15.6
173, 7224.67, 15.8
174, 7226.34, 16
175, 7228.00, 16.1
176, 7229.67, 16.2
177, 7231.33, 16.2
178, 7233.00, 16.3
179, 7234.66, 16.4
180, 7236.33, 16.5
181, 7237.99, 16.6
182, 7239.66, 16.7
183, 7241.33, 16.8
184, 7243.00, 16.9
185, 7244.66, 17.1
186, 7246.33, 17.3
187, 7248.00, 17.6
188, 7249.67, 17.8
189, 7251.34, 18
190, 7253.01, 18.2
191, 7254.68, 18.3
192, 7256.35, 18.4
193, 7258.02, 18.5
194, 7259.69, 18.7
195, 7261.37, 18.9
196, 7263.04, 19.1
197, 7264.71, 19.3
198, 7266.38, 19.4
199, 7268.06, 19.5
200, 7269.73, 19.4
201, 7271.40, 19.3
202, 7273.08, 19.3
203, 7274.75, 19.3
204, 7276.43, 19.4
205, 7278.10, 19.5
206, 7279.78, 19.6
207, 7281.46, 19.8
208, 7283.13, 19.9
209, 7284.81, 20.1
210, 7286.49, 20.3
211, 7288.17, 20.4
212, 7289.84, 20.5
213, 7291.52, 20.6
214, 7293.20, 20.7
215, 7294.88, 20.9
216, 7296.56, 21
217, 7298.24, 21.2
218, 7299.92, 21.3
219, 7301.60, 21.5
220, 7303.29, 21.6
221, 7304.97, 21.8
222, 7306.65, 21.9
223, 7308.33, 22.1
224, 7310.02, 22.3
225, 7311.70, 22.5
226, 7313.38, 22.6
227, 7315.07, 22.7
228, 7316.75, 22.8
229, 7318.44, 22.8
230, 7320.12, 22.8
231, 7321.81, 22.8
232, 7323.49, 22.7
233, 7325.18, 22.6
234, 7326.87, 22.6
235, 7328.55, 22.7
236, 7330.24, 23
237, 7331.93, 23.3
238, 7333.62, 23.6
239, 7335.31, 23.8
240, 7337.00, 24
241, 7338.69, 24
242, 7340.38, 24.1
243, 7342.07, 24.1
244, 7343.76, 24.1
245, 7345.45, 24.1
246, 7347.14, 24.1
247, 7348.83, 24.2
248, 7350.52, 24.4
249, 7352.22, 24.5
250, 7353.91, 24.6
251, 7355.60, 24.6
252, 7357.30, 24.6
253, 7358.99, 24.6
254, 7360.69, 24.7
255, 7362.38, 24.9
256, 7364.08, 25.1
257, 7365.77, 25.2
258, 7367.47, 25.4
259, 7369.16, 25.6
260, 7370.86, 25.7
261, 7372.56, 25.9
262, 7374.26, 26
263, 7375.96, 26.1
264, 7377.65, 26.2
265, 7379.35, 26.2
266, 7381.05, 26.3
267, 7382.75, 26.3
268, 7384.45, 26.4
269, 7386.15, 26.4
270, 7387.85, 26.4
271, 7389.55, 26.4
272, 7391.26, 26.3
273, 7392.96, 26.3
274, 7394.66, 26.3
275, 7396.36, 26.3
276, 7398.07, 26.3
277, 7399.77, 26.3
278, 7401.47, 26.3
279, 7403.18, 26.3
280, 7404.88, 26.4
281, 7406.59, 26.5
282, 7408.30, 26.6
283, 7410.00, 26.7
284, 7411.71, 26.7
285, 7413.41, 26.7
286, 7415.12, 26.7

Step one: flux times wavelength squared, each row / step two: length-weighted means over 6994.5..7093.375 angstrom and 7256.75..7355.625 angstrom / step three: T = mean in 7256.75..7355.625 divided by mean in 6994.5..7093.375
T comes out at 1.3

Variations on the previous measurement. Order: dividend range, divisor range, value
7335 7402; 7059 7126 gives 1.88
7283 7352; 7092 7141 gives 1.86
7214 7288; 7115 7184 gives 1.47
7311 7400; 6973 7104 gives 1.54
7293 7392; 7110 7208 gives 1.94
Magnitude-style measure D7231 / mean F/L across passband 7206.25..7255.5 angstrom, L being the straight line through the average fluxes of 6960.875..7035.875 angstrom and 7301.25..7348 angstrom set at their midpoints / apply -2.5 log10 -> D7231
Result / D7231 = 0.32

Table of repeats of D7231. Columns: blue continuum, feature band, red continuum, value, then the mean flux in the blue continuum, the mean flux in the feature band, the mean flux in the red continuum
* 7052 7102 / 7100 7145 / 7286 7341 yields 0.30 mag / 15.4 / 12.7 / 22.2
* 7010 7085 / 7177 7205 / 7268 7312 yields 0.36 mag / 18.6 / 14.1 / 20.6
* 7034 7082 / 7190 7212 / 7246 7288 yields 0.32 mag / 18.5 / 14.1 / 19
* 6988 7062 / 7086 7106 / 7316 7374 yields 0.47 mag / 19.1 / 13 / 24.1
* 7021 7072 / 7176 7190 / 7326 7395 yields 0.48 mag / 19.1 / 13.9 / 24.9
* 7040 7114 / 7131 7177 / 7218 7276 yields 0.38 mag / 16.2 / 11.8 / 17.5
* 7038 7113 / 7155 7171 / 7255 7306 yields 0.40 mag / 16.4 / 12.4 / 20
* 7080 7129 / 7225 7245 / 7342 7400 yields 0.19 mag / 13.9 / 16.5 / 25.5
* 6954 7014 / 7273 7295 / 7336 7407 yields 0.18 mag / 17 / 20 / 25.4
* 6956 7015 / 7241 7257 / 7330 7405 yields 0.27 mag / 17.1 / 17.7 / 25.2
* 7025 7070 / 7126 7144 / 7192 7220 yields 0.45 mag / 19.2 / 10.9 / 14.2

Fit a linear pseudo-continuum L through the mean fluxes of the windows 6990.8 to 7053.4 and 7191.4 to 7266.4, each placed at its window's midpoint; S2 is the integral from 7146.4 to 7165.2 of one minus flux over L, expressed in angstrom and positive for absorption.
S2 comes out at 5.6 angstrom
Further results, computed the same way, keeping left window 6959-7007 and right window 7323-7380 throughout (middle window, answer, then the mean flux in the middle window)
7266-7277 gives 1.7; 19.4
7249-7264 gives 2.7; 18.4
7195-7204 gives 3.1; 14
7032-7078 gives -0.7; 18.7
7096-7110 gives 4.7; 12.8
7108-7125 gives 4.5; 14.5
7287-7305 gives 1.8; 21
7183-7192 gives 2.8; 14.5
